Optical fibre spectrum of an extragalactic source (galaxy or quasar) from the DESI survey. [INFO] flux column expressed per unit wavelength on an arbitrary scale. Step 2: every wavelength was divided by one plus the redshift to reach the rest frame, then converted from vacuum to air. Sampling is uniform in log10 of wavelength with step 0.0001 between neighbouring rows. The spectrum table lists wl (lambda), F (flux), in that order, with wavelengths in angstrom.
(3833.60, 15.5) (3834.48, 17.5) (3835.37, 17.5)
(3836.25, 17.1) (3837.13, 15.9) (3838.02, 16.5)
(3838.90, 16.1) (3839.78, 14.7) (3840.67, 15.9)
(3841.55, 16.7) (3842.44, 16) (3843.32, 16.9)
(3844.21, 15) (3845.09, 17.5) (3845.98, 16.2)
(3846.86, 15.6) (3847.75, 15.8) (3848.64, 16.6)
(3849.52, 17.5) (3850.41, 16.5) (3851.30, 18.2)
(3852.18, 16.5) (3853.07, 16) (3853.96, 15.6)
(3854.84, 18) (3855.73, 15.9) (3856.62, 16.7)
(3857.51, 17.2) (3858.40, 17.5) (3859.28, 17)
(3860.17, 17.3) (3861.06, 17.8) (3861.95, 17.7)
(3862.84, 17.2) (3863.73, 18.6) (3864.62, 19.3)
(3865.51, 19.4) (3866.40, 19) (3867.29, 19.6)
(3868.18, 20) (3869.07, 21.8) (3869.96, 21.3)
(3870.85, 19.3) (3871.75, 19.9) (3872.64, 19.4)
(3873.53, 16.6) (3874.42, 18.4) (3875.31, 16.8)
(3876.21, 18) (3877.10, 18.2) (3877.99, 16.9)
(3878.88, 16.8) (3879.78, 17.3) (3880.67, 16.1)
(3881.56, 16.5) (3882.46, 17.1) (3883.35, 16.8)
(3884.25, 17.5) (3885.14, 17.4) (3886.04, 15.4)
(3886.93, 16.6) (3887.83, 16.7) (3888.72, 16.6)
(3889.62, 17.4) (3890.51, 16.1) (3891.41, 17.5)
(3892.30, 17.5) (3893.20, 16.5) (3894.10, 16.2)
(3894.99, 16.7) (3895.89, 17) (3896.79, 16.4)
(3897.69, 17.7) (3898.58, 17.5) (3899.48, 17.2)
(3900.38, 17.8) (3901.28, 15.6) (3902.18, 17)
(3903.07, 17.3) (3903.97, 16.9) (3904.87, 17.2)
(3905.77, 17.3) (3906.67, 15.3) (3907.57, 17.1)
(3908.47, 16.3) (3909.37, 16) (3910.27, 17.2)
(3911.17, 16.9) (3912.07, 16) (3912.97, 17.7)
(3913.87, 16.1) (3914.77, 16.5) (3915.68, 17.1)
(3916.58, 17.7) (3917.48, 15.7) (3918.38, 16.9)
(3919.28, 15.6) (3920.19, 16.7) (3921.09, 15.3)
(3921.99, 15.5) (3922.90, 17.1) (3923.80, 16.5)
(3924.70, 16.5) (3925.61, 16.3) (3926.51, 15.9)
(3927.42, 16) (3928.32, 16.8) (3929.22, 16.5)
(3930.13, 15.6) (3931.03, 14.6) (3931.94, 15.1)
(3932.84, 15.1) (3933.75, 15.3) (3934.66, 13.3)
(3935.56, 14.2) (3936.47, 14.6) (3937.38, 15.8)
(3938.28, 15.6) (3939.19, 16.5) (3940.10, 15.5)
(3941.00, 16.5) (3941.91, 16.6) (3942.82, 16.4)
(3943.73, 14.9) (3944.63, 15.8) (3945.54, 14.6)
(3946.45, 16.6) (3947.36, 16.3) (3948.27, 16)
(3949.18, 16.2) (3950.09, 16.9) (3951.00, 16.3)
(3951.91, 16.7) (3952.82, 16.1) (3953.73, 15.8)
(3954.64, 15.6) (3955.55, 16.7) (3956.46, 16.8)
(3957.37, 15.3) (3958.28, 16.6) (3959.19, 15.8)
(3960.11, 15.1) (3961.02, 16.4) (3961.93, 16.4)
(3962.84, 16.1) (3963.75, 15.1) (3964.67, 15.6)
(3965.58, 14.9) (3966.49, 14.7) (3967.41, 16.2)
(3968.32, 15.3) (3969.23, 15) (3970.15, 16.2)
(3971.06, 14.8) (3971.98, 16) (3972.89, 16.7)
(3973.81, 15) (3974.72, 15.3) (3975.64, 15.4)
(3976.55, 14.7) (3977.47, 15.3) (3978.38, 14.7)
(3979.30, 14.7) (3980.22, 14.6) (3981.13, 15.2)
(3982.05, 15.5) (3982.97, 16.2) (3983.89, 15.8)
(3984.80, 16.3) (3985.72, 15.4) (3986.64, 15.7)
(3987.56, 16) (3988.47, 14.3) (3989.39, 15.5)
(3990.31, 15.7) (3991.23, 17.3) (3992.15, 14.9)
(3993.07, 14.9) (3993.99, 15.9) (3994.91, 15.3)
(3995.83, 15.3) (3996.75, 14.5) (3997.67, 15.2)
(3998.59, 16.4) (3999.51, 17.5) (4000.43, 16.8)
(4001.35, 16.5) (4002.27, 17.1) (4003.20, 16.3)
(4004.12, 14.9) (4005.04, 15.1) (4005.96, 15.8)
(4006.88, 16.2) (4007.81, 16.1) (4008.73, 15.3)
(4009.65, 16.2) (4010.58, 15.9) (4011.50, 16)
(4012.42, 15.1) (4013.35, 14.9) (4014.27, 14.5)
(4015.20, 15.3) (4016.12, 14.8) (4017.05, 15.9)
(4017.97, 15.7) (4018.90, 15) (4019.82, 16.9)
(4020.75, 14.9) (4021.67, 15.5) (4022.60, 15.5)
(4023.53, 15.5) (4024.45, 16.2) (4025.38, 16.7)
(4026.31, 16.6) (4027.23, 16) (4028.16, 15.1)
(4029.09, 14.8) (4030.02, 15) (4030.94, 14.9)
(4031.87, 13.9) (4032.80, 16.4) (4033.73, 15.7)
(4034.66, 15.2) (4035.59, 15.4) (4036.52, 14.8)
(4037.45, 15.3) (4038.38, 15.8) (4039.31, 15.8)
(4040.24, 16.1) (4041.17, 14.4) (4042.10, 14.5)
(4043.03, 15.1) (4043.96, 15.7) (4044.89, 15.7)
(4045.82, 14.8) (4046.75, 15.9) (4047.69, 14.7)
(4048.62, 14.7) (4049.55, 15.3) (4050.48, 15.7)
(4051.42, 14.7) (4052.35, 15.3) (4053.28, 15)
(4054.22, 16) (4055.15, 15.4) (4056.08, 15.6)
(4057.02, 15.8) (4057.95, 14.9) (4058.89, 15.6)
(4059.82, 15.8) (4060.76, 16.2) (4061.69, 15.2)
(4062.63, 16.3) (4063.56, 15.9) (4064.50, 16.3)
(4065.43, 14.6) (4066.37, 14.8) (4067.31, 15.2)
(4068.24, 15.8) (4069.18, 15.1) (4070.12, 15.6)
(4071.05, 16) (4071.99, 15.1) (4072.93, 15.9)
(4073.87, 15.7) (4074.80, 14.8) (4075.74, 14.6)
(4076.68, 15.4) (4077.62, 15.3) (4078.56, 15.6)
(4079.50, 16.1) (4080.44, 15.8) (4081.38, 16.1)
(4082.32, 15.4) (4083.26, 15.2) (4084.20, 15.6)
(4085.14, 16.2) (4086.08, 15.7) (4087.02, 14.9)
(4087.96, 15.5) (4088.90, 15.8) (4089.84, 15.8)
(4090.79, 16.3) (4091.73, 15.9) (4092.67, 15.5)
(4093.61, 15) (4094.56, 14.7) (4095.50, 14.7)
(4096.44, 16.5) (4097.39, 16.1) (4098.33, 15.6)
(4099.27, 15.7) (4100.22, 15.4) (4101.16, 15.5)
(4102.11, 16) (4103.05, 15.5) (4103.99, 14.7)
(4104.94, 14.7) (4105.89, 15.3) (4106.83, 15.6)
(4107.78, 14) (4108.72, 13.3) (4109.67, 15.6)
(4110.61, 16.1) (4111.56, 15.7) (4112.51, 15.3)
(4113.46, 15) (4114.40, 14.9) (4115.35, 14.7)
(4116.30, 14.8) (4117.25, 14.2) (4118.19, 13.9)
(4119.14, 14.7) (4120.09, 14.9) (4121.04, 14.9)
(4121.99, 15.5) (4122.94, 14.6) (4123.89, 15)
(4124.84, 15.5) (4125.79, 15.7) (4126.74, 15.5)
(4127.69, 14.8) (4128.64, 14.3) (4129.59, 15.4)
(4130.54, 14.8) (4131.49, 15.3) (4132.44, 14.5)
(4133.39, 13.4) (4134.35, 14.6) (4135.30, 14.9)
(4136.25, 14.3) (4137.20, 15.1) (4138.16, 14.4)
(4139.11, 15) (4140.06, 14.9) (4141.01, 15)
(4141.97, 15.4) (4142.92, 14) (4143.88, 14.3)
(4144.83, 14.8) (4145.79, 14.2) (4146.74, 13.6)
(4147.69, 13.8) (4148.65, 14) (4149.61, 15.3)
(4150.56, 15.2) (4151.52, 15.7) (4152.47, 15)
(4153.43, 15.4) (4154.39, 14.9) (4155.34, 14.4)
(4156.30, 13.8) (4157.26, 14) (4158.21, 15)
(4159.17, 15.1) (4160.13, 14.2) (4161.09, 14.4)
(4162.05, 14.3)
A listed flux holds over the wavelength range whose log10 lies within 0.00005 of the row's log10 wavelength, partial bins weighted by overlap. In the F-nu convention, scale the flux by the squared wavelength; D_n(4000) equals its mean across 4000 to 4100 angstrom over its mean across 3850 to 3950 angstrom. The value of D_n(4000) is 1.00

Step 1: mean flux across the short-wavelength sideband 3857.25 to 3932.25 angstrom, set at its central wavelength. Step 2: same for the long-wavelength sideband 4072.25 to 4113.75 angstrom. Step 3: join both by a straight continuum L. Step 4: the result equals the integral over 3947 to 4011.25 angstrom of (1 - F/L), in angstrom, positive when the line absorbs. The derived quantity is 2.6 angstrom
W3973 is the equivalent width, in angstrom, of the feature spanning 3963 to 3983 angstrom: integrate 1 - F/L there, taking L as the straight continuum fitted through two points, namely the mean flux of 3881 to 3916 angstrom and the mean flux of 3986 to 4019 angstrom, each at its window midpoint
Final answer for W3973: 0.84 angstrom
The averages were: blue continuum 16.8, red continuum 15.7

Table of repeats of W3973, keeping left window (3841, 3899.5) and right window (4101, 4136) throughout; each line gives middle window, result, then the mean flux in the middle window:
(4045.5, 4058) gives 0.2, 15.3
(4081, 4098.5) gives -0.4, 15.6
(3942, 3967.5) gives 0.9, 15.9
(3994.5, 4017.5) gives 0.5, 15.7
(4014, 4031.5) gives 0.4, 15.5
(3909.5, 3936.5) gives 1.3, 16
